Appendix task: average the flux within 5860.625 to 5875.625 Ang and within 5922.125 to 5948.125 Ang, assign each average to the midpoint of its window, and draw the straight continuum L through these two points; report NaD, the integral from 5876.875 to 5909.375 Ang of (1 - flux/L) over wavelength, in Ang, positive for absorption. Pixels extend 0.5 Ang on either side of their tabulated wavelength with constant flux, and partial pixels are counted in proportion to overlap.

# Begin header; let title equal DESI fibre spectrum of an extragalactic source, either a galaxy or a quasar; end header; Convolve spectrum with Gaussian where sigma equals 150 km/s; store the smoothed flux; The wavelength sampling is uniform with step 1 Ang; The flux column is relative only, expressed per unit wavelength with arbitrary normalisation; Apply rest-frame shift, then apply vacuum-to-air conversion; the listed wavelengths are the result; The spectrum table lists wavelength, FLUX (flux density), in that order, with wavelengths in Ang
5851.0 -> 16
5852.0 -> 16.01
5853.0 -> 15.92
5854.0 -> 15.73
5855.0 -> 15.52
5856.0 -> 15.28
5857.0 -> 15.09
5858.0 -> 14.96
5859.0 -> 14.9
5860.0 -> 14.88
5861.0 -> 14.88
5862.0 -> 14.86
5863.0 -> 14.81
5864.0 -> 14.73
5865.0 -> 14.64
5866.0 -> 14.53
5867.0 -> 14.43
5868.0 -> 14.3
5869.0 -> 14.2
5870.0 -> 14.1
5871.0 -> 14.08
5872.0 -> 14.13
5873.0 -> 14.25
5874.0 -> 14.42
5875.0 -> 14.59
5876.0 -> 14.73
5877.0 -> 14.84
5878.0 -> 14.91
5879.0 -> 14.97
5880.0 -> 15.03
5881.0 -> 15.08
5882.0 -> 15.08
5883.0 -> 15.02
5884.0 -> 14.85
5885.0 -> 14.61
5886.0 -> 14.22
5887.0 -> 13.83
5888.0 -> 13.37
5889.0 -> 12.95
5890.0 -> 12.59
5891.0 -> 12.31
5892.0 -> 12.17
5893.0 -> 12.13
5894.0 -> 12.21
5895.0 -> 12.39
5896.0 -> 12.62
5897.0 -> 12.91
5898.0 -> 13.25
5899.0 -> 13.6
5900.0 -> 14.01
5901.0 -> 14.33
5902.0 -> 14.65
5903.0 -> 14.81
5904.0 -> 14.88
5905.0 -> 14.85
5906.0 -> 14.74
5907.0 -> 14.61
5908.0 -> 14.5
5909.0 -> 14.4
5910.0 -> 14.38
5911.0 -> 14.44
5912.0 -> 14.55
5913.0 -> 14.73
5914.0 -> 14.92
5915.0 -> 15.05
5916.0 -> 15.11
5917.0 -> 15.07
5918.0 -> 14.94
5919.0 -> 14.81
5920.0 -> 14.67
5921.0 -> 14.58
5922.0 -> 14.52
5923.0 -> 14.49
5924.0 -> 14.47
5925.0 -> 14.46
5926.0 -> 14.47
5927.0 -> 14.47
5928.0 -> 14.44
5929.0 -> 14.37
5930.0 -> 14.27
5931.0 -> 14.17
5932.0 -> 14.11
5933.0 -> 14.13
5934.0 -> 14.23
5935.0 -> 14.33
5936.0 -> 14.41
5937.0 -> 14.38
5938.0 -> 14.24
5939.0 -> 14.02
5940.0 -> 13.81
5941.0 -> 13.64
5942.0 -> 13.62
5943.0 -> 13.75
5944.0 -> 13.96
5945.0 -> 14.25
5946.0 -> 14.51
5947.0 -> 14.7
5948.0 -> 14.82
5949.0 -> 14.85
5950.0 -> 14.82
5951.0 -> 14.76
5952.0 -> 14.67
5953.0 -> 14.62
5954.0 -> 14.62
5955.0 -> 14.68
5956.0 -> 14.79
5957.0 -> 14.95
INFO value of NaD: 1.0 Ang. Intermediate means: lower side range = 14.5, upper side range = 14.2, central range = 13.9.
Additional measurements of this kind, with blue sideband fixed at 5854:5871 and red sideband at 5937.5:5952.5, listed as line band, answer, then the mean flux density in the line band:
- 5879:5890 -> 0.2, 14.3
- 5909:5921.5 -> -0.3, 14.8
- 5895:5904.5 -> 0.5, 13.8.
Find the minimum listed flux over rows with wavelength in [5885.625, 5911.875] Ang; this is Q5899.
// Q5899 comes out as 12.13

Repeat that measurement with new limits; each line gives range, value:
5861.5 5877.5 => 14.08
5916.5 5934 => 14.11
